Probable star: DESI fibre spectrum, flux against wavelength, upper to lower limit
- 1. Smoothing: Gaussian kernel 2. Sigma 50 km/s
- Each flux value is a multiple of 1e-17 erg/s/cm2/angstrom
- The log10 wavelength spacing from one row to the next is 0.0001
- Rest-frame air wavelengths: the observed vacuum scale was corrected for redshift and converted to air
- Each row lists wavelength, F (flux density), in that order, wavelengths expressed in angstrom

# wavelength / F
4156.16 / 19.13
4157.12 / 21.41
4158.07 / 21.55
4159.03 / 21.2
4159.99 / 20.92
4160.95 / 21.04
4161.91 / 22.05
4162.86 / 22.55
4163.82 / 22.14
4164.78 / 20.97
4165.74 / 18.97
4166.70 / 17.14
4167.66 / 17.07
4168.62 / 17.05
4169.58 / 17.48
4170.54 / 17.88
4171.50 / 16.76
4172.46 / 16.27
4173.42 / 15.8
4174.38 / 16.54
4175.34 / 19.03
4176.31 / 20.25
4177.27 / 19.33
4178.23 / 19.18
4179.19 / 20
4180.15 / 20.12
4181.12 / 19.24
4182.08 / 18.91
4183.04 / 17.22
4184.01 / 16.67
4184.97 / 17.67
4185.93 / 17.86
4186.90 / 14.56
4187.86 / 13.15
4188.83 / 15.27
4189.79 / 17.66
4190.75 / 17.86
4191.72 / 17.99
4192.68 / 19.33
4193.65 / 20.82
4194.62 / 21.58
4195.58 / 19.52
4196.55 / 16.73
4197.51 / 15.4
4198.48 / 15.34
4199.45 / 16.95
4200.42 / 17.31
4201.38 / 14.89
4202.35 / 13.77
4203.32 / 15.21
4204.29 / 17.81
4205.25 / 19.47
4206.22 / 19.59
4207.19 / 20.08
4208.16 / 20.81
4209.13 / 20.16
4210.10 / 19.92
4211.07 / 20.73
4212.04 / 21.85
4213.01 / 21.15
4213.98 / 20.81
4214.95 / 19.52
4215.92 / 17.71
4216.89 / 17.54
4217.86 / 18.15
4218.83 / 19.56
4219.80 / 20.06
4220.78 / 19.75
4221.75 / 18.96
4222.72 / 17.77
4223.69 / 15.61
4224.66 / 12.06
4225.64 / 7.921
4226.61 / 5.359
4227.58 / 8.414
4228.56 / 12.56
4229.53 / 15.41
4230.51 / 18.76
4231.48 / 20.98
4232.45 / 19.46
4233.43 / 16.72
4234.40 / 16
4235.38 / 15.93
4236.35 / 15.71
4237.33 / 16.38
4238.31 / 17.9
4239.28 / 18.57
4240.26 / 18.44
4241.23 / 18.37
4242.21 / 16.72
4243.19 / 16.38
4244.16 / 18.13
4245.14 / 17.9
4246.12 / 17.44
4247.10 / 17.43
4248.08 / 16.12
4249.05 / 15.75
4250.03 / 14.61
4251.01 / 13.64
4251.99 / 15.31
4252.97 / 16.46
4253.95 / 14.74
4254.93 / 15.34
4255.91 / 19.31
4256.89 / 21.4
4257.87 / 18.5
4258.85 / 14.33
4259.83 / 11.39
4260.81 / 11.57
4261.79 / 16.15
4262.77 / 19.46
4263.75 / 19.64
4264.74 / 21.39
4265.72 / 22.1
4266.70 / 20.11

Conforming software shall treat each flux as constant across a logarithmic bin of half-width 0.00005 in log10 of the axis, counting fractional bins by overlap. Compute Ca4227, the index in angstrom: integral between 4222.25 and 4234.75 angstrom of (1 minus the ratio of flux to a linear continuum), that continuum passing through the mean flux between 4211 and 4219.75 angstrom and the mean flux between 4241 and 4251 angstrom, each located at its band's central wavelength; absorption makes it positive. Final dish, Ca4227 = 2.7 angstrom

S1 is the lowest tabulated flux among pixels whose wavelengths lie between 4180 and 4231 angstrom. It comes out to 5.359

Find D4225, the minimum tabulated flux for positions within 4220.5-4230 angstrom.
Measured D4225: 5.359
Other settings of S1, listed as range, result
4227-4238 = 8.414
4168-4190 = 13.15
